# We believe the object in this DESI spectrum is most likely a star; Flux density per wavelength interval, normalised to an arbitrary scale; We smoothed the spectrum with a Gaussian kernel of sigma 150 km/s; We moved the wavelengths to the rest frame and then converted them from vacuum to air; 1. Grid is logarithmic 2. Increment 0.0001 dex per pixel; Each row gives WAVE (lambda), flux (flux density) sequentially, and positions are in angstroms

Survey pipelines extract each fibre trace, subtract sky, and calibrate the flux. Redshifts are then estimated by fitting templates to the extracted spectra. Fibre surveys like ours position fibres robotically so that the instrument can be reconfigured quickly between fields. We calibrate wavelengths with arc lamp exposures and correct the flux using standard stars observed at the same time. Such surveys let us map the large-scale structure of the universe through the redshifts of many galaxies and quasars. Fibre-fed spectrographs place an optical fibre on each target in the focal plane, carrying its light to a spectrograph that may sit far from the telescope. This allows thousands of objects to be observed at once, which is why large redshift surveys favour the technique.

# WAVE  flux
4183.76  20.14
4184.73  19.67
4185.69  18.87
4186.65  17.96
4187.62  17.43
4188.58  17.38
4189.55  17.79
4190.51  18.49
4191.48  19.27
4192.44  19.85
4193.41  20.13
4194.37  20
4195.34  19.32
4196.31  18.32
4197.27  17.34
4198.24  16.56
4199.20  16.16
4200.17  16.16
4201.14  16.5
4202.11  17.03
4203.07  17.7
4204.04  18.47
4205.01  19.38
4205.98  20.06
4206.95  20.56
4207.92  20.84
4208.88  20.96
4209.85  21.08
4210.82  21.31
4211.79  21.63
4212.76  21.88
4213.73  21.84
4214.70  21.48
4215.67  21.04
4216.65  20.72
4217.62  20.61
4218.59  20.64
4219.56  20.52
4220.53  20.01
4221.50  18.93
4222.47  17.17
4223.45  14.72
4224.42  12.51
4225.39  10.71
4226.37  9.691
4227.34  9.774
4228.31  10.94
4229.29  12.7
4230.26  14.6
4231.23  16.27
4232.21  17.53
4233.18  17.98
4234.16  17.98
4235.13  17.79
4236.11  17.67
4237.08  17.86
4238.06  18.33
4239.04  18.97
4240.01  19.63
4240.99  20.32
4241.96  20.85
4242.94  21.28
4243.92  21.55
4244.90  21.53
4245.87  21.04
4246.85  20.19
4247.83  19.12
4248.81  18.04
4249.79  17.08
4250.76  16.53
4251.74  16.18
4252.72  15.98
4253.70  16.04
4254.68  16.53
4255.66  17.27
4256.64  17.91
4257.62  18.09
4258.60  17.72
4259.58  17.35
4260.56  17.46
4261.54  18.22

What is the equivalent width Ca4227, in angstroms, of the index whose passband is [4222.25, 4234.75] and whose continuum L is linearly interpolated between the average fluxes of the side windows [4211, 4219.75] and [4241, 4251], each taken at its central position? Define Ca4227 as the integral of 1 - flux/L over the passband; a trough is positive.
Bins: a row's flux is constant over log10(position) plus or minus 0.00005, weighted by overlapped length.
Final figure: 3.99 angstroms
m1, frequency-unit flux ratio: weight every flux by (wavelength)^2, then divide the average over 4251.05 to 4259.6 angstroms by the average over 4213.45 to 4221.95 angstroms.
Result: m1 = 0.8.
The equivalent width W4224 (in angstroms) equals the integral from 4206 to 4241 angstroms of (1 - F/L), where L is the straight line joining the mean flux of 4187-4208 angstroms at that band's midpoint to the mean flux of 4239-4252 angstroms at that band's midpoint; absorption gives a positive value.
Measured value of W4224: 1.8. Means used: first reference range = 18.3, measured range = 18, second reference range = 19.5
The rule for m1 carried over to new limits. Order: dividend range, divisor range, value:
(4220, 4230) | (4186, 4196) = 0.75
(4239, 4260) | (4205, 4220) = 0.90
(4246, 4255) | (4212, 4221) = 0.85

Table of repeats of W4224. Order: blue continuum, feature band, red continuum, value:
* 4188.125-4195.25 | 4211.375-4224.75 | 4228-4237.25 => -1.9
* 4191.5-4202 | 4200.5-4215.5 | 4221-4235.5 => -2.9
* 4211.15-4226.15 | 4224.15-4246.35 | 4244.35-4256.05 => 1.7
